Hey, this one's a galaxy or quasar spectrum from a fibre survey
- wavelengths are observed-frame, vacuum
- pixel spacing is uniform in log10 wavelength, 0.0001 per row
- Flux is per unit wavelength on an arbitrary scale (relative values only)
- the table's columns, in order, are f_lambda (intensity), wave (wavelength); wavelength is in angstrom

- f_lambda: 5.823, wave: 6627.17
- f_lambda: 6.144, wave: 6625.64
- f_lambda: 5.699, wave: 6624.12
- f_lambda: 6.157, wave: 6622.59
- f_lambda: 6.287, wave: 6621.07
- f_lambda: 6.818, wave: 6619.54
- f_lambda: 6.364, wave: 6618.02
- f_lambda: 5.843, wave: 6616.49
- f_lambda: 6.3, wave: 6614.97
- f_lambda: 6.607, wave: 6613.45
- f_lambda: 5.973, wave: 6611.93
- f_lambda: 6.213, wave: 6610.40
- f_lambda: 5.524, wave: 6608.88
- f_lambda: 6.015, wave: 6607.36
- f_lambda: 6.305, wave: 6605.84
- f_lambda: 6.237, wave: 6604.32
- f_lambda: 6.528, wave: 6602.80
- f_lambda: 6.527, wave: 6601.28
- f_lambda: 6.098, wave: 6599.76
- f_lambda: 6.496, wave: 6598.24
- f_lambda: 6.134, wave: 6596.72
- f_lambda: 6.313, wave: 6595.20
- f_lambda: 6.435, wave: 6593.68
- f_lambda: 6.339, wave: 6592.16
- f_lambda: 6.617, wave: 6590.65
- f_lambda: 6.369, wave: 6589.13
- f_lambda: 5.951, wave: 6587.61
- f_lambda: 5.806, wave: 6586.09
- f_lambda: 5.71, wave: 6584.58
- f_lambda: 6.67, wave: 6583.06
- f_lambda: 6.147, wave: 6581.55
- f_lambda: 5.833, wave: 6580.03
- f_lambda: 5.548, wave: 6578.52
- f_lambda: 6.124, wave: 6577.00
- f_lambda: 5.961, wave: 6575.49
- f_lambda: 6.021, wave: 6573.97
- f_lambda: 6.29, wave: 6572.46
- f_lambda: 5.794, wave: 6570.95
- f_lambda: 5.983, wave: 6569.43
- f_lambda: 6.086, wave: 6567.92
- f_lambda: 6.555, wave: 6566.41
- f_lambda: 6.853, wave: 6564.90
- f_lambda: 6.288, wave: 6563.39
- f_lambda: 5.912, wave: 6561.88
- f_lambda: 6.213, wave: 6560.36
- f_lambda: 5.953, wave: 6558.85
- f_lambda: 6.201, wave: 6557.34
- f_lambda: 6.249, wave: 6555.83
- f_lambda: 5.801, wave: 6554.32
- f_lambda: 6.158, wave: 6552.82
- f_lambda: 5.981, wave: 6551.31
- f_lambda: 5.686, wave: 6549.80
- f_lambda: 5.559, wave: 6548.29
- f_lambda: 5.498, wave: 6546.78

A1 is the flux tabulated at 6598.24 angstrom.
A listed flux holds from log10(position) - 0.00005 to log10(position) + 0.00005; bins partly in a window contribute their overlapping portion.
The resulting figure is 6.496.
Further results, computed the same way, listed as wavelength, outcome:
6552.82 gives 6.158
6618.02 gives 6.364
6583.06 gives 6.67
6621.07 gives 6.287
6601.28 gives 6.527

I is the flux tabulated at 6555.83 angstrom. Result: 6.249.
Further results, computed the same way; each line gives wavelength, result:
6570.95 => 5.794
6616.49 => 5.843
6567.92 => 6.086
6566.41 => 6.555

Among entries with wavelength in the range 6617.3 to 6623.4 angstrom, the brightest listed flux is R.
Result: 6.818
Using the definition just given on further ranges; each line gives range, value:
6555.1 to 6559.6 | 6.249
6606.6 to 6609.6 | 6.015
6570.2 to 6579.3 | 6.29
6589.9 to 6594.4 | 6.617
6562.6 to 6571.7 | 6.853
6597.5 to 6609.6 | 6.528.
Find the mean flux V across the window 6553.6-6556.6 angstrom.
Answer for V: 6.03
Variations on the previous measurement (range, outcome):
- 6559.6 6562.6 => 6.05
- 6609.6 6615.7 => 6.27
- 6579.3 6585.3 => 6.09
